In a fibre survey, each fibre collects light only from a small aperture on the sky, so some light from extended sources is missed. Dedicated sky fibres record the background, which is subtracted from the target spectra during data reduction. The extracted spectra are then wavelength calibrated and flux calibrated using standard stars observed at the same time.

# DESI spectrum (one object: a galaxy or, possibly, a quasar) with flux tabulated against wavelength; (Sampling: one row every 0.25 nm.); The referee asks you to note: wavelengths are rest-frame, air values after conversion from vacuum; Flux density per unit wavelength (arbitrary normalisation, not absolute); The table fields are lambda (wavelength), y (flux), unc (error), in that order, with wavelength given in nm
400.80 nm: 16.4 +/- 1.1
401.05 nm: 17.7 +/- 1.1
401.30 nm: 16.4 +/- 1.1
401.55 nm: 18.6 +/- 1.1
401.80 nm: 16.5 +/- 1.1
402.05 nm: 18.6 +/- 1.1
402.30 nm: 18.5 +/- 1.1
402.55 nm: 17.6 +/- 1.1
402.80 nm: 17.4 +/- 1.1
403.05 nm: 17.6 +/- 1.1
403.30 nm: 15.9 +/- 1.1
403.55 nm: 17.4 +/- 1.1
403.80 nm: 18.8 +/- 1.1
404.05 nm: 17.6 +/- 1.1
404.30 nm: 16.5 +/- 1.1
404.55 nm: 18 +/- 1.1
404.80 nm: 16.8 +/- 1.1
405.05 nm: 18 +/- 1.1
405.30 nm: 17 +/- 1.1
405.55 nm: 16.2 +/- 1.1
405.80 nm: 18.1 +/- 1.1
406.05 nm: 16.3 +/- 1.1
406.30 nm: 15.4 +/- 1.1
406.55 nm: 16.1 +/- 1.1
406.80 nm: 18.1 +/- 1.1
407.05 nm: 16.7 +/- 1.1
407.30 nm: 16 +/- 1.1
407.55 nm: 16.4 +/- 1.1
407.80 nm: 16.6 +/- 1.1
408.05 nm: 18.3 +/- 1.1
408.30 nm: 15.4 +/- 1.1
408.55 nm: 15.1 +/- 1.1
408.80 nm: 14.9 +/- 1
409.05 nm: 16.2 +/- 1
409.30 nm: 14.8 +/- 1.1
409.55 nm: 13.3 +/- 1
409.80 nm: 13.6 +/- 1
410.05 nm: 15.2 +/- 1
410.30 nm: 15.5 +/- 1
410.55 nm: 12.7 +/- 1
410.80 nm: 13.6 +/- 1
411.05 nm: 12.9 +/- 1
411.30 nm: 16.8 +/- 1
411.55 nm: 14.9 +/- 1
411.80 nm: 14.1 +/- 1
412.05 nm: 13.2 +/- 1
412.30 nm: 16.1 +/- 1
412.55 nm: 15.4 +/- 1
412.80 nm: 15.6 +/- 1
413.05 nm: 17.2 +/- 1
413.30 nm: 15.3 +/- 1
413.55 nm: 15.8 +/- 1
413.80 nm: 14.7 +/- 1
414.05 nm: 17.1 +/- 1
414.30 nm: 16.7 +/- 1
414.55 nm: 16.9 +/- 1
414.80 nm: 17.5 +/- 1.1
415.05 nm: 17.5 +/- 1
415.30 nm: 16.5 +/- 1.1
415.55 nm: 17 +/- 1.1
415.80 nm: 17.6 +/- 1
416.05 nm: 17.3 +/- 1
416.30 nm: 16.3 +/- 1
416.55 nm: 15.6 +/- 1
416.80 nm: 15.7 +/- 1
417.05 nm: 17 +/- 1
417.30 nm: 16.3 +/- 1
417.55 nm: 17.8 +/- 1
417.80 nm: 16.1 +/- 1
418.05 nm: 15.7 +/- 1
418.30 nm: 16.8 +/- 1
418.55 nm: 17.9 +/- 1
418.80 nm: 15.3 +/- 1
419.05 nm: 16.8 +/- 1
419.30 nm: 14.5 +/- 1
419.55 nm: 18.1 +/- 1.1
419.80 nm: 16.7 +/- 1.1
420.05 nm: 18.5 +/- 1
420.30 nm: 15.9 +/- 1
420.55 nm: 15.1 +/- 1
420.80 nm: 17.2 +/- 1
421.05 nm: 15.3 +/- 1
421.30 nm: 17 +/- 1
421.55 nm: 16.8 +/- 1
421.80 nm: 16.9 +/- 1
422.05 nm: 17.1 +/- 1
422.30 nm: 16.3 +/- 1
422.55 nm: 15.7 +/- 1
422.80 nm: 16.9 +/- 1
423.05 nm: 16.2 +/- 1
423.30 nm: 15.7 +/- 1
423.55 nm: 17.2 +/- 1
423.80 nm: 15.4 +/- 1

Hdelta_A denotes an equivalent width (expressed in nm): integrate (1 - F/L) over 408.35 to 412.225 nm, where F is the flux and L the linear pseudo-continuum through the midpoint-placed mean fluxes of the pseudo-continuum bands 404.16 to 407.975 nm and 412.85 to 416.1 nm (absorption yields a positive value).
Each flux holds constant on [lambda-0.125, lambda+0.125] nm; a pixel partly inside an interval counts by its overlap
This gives 0.52 nm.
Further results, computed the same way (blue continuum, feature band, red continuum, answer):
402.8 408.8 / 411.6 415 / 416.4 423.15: 0.17 nm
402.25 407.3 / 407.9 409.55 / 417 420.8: 0.13 nm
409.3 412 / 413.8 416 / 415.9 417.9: -0.16 nm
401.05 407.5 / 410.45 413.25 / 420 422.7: 0.34 nm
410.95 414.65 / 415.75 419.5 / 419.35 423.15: -0.07 nm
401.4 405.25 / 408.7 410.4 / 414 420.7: 0.24 nm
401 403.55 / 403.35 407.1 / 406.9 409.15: -0.07 nm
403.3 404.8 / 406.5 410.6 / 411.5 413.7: 0.18 nm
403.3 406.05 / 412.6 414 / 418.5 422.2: 0.09 nm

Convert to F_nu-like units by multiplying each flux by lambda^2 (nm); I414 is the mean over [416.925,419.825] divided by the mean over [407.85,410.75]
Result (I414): 1.15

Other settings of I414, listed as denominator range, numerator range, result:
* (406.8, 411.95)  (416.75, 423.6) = 1.14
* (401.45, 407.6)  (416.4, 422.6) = 1.03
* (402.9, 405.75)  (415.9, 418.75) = 1.02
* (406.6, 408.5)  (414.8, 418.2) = 1.04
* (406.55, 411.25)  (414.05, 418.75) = 1.13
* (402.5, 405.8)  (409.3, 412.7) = 0.86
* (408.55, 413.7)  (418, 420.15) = 1.17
